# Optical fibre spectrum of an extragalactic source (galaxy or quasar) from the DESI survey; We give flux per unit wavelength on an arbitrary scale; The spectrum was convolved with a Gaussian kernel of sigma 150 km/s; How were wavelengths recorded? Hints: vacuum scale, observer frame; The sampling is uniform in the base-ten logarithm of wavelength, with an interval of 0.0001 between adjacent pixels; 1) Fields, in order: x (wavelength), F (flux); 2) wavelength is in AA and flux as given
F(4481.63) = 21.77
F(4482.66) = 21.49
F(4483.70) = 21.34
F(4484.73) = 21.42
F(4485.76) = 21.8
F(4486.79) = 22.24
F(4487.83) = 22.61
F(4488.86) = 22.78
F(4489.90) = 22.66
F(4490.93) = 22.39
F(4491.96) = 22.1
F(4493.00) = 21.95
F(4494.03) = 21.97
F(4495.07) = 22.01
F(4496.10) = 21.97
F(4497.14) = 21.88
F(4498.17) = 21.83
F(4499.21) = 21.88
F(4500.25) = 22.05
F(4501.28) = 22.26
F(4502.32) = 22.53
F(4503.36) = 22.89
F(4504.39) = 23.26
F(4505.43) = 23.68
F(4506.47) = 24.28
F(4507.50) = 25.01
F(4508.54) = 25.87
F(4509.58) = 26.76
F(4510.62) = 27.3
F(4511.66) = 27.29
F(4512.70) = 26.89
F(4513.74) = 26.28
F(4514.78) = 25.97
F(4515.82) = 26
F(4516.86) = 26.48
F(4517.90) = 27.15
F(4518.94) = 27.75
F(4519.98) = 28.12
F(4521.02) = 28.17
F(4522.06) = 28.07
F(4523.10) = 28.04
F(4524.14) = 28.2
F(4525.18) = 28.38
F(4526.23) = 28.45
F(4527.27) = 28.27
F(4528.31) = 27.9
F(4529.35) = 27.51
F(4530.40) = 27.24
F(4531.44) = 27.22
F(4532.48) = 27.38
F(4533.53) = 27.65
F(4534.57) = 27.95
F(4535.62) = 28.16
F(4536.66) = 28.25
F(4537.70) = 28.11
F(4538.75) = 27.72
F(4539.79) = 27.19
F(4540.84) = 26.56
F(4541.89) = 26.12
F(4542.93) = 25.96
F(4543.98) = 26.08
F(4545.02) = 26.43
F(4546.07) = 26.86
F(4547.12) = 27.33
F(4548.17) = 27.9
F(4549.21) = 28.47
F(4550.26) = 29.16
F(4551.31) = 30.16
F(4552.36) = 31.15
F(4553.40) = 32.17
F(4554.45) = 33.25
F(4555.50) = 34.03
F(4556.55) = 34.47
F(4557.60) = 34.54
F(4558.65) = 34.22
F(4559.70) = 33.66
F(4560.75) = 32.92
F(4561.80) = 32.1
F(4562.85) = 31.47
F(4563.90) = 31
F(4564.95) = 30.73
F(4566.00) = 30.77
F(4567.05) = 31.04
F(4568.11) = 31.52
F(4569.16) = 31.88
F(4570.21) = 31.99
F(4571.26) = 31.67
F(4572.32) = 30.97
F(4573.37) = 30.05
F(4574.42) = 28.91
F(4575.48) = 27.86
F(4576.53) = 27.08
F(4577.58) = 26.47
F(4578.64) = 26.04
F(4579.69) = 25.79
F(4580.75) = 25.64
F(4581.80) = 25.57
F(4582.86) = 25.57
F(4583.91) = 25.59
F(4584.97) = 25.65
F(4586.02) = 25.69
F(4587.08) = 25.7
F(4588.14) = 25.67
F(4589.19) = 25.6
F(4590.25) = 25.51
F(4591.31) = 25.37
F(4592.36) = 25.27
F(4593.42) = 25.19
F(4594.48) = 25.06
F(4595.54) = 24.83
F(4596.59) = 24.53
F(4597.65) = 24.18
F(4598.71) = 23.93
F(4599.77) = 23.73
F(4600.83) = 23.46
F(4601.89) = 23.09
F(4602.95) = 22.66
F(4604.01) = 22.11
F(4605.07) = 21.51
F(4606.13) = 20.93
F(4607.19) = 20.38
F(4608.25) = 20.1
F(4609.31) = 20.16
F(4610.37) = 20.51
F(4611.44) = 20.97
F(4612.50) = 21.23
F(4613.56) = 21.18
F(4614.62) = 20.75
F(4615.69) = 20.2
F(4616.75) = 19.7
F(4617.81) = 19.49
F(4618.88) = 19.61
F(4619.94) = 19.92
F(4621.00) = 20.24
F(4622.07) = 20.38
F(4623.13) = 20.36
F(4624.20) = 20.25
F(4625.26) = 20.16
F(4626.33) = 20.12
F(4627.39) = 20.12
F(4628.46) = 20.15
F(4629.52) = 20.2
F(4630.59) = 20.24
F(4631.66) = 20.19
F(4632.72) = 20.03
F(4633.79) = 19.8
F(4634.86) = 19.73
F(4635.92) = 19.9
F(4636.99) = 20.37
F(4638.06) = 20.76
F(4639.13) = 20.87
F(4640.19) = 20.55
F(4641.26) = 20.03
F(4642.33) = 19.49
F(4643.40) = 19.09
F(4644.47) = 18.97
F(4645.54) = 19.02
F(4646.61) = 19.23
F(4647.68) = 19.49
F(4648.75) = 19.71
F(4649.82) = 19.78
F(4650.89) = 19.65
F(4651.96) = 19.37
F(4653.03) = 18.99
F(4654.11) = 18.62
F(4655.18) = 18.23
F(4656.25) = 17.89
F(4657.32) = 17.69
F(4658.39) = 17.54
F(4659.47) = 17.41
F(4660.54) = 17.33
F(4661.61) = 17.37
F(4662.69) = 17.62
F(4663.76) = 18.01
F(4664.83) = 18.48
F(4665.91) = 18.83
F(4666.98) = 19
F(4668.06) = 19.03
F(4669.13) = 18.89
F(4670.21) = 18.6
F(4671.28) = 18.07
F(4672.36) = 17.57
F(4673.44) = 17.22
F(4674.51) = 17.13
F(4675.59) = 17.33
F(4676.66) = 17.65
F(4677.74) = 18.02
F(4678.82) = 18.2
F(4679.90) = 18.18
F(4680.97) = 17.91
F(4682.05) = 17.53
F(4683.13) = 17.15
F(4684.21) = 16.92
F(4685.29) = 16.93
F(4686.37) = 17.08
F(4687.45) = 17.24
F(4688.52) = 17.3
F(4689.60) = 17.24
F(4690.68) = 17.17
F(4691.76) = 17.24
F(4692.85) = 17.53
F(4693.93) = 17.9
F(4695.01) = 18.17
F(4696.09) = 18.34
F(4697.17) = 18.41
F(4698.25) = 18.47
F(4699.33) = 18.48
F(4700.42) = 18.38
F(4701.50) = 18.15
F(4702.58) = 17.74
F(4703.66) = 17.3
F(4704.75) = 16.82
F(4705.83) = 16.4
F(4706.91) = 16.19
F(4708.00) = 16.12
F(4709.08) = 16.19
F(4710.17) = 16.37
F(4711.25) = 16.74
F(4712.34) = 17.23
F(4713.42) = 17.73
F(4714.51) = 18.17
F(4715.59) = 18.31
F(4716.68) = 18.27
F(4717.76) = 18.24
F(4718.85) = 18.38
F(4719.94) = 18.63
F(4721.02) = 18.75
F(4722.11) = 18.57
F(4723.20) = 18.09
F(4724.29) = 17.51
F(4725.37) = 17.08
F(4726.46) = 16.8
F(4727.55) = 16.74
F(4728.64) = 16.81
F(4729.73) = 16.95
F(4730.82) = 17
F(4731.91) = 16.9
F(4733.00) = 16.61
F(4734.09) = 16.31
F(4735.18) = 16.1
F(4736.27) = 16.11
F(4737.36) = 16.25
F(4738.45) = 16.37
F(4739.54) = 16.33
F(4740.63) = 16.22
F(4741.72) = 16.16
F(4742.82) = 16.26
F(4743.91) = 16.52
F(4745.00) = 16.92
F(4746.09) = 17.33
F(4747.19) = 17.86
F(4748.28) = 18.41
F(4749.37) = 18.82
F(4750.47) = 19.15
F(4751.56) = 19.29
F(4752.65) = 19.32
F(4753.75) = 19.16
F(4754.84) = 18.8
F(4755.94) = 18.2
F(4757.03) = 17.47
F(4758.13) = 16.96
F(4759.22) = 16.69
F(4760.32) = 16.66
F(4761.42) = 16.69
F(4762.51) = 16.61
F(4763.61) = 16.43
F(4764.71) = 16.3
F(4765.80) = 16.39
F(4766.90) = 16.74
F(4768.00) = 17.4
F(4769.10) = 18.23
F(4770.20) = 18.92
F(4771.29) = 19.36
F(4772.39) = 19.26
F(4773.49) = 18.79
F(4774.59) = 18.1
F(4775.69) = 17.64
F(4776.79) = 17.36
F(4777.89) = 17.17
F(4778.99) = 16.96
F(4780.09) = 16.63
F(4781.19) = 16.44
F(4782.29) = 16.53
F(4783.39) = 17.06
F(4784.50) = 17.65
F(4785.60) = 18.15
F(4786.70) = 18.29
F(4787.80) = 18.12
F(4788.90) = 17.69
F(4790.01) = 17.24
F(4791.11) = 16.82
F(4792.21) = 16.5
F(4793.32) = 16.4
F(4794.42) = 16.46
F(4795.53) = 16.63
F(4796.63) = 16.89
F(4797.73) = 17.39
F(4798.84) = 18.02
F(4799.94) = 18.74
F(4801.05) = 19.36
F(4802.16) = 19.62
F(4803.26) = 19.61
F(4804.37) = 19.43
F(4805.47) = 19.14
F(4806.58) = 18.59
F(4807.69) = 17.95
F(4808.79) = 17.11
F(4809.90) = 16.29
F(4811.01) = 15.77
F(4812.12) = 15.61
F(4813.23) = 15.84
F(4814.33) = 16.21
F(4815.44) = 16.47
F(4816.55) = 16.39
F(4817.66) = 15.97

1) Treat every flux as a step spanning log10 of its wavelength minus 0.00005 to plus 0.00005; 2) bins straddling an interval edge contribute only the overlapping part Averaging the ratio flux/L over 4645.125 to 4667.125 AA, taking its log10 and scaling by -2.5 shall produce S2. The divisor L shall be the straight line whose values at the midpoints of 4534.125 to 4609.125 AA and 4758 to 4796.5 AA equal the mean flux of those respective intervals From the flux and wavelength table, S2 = 0.25 mag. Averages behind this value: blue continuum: 27.5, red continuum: 17.3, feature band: 18.5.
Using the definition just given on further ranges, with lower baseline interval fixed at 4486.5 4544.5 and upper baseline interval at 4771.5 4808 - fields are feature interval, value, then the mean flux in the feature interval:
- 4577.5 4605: -0.06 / 24.8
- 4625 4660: 0.13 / 19.5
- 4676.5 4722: 0.16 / 17.6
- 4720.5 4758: 0.11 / 17.4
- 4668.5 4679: 0.18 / 17.9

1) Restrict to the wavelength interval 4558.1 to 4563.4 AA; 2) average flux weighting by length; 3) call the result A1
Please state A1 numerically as 32.9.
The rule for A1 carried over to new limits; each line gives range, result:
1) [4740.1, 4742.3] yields 16.1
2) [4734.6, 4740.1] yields 16.2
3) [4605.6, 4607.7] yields 20.7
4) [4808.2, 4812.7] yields 16.2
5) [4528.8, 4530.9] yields 27.3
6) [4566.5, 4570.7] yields 31.6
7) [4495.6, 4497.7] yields 21.9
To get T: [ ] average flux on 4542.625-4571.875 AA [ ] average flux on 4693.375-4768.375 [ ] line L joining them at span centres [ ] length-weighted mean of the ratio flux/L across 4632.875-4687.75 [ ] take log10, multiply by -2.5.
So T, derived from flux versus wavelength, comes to 0.23 mag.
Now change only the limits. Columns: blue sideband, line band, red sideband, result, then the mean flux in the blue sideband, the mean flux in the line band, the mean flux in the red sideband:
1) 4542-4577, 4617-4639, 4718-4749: 0.245 mag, 30.5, 20.1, 17.1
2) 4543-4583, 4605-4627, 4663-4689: 0.189 mag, 29.9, 20.4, 17.8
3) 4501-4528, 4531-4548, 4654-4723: -0.087 mag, 26.3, 27.2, 17.7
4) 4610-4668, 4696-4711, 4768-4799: 0.078 mag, 19.5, 17.3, 17.5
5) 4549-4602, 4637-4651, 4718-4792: 0.222 mag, 28.5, 19.8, 17.4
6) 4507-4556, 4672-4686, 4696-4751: 0.131 mag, 27.8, 17.5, 17.3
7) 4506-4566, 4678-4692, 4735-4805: 0.232 mag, 28.6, 17.4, 17.5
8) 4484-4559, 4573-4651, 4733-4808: 0.048 mag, 26.4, 22.2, 17.5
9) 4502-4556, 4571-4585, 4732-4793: -0.082 mag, 27.4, 27.3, 17.4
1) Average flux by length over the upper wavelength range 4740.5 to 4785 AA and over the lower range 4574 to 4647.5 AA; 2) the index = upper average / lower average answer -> 0.79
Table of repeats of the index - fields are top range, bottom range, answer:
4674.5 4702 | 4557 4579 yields 0.57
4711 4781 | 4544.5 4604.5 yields 0.62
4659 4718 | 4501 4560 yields 0.64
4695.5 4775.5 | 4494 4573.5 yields 0.63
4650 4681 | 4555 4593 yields 0.62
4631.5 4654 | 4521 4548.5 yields 0.72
